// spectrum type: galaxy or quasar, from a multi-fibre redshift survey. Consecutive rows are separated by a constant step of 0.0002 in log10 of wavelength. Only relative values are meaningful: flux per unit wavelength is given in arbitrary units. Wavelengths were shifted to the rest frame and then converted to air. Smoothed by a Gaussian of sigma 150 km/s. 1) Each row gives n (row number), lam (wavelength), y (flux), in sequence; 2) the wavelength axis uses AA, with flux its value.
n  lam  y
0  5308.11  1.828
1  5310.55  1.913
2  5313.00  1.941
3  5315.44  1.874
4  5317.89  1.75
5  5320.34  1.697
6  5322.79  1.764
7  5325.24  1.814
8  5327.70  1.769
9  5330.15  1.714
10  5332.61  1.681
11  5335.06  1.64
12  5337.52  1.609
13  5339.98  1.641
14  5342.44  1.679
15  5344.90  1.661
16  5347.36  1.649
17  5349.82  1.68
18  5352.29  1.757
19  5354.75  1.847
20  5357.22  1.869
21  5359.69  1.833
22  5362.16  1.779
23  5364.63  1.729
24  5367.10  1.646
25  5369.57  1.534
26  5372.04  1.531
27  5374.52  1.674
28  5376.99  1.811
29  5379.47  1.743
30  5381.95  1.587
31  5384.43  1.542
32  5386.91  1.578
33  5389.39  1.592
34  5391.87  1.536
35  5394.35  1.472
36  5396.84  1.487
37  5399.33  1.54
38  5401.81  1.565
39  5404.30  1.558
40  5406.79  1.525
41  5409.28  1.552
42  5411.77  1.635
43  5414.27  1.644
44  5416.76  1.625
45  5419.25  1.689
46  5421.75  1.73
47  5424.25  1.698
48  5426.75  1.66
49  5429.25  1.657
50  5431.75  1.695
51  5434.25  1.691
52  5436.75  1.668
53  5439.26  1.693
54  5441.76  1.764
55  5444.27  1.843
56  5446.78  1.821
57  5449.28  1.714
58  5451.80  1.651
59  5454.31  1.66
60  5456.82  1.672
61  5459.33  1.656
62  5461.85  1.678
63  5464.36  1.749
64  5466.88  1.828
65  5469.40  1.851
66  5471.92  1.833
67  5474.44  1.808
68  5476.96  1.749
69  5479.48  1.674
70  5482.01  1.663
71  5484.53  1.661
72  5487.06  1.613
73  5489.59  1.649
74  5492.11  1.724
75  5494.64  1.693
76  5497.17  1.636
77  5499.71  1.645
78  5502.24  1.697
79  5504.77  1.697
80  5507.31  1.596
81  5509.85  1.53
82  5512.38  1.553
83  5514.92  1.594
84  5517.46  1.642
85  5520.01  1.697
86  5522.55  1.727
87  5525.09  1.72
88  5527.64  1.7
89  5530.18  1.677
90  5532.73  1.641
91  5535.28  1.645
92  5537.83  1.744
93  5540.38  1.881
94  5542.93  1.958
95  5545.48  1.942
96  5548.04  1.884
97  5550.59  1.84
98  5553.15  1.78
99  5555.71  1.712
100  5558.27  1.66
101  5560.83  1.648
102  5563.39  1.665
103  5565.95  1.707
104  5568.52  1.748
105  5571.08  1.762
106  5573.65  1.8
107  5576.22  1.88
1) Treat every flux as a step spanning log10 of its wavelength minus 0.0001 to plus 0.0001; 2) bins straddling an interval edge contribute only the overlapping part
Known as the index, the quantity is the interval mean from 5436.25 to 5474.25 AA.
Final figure 1.74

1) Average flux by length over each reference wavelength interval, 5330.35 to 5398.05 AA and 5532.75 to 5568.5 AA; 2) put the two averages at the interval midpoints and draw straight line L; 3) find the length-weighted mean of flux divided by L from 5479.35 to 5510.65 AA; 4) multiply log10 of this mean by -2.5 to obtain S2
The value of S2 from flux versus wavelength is 0.05 mag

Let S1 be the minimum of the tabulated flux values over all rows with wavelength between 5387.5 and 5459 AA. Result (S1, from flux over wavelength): 1.472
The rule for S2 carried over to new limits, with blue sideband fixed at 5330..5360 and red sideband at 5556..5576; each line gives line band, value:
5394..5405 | 0.12 mag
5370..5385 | 0.04 mag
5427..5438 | 0.02 mag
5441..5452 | -0.03 mag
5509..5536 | 0.04 mag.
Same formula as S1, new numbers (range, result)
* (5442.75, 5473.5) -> 1.651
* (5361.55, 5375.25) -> 1.531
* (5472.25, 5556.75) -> 1.53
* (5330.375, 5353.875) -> 1.609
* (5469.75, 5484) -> 1.663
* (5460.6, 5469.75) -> 1.678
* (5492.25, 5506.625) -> 1.636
